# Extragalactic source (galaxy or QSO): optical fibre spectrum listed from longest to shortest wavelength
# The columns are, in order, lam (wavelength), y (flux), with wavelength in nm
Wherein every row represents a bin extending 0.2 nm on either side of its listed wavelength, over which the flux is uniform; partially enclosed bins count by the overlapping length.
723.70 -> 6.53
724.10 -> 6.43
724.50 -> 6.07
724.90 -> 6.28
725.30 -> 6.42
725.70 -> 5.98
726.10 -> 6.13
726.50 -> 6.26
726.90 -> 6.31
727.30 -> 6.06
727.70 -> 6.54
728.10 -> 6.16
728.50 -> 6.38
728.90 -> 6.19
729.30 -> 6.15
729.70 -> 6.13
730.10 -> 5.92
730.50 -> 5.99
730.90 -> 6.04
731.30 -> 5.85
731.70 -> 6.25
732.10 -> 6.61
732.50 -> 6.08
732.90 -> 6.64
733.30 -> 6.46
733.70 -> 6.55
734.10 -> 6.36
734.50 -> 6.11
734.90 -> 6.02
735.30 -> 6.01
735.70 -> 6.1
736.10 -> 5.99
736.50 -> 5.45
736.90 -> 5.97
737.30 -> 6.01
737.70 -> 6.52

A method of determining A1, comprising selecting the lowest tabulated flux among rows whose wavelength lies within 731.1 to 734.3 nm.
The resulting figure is 5.85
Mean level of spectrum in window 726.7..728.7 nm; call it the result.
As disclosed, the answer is 6.29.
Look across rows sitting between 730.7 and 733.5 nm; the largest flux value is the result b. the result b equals 6.64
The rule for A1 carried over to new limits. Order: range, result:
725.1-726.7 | 5.98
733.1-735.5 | 6.01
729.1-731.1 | 5.92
